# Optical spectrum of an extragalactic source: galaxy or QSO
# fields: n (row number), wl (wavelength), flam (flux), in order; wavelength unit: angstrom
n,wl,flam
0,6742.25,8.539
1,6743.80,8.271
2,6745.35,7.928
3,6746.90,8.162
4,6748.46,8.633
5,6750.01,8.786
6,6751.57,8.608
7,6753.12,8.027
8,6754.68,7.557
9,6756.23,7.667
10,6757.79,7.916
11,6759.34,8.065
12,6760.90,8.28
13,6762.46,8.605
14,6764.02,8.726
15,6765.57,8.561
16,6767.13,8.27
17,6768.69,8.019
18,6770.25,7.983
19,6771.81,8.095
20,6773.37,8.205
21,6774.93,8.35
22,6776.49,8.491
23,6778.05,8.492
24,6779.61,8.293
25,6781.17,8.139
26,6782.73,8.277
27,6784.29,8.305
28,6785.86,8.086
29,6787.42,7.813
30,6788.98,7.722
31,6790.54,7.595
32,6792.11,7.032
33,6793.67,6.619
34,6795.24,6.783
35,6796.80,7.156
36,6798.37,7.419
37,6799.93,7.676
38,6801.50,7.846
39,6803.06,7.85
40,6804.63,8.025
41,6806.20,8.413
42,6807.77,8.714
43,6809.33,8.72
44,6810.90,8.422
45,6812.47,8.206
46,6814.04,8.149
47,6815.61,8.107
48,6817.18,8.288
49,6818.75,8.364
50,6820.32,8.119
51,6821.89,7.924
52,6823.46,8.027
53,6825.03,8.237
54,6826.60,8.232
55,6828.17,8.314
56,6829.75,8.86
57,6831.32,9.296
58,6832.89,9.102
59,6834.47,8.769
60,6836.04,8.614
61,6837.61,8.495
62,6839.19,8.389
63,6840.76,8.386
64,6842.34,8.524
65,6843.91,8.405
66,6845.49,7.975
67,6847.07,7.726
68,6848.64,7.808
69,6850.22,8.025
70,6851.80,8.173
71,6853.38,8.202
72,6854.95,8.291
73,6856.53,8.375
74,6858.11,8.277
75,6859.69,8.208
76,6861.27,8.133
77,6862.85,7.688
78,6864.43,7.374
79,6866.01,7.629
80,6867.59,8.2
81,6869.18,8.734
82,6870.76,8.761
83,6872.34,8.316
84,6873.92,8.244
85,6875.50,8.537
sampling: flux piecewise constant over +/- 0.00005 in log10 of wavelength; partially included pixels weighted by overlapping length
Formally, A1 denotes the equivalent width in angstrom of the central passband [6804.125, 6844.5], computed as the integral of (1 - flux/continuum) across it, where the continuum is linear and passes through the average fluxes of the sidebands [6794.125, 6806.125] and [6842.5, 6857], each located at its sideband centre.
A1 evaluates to -3.1 angstrom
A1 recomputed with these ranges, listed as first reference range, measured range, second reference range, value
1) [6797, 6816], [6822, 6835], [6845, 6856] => -0.8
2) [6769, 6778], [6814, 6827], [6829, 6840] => 0.8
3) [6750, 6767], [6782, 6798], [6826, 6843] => 1.6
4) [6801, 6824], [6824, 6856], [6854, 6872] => -0.8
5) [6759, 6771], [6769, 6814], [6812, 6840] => 2.2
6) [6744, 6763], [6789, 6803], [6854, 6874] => 1.5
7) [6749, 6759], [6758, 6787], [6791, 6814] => -1.1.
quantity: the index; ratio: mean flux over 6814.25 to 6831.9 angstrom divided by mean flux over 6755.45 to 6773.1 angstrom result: 1.02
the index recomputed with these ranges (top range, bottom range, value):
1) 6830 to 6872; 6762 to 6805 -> 1.05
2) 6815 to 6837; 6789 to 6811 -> 1.10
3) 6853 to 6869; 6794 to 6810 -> 1.03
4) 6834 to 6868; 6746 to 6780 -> 0.99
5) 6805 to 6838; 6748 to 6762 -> 1.03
